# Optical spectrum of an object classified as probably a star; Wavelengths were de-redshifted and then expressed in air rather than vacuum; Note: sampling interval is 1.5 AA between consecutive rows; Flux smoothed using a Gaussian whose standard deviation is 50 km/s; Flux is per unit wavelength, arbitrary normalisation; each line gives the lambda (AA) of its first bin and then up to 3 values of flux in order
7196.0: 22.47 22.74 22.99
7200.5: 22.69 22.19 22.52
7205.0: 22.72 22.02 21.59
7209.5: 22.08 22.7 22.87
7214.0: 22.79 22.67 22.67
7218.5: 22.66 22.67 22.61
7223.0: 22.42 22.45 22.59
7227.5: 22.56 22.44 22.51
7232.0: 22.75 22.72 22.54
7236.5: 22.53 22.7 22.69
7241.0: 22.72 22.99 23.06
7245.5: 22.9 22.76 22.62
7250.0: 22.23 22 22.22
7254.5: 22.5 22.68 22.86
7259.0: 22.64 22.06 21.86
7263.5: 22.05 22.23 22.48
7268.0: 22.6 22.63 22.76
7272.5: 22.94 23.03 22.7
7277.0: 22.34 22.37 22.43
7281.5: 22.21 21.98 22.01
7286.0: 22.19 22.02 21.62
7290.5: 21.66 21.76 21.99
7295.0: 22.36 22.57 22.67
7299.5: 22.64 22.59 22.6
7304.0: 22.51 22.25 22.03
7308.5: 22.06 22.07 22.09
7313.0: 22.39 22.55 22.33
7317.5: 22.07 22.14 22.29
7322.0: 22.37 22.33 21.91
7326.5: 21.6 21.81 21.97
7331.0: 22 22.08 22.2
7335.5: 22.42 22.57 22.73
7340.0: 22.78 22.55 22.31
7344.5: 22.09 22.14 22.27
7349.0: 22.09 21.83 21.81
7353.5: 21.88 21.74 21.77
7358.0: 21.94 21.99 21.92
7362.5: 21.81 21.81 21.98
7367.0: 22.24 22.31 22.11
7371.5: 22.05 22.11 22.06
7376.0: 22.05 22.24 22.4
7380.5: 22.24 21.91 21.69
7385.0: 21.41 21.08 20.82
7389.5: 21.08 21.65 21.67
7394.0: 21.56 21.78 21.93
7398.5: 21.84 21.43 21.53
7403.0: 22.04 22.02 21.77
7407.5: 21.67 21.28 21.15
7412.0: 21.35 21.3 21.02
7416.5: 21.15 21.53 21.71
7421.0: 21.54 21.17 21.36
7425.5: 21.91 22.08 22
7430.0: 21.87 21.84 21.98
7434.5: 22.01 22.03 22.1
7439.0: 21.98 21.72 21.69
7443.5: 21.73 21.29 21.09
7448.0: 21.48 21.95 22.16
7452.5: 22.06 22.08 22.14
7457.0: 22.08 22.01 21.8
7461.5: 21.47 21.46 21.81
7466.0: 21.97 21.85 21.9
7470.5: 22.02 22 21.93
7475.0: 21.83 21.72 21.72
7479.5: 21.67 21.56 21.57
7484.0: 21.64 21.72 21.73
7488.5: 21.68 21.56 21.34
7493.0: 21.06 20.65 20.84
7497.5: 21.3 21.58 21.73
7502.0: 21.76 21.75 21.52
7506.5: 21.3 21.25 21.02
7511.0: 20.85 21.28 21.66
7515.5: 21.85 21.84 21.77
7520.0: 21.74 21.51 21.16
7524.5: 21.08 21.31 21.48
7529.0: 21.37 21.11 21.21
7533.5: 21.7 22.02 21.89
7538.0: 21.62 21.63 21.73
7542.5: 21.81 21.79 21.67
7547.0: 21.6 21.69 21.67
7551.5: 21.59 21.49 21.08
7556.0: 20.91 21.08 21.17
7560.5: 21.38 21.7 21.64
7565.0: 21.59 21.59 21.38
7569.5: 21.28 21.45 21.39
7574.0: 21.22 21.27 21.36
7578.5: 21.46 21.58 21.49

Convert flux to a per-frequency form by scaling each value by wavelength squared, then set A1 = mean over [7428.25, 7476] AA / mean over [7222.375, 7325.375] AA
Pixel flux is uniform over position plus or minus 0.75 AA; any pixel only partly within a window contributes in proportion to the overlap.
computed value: 1.02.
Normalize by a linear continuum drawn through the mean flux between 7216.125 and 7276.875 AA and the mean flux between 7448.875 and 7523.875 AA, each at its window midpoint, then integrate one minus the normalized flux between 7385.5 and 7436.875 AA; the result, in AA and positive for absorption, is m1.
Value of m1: 0.8 AA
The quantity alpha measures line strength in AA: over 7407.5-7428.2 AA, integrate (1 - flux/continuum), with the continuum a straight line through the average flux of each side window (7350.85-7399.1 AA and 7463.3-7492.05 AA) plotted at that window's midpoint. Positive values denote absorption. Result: 0.3 AA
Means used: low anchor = 21.8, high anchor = 21.7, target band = 21.4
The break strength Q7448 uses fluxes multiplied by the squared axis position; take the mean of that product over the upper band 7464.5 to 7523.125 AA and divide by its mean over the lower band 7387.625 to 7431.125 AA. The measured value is 1.02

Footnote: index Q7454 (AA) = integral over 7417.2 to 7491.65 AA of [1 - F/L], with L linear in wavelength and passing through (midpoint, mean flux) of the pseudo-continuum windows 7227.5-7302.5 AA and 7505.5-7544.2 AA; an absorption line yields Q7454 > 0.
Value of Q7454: -0.07 AA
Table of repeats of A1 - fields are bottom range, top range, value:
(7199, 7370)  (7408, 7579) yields 1.02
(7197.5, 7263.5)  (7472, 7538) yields 1.03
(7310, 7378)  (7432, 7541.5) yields 1.02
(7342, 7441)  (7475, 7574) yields 1.02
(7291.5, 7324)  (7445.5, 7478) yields 1.02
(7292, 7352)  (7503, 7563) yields 1.02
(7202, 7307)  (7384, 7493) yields 1.02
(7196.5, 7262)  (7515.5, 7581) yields 1.04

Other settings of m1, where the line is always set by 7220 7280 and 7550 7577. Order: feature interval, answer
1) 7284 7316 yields 0.2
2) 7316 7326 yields 0.0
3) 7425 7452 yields 0.0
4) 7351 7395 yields 0.5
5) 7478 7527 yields 0.3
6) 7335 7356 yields 0.0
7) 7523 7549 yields -0.1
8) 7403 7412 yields 0.1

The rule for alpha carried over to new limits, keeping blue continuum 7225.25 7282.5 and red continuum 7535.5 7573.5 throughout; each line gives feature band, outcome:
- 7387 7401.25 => 0.4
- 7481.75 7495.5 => 0.2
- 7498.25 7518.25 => 0.2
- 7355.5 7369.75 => 0.1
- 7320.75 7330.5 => 0.1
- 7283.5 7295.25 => 0.3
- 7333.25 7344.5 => -0.1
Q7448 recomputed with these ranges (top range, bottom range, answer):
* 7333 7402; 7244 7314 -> 1.01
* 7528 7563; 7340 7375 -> 1.03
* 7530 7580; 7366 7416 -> 1.03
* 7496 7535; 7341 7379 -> 1.01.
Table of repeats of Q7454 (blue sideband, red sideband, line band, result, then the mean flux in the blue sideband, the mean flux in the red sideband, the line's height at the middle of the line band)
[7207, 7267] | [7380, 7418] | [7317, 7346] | -0.4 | 22.5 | 21.5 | 21.9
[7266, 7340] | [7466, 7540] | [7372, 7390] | 0.2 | 22.3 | 21.5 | 22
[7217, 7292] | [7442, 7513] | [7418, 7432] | 0.1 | 22.5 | 21.6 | 21.8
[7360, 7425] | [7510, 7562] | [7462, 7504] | -0.1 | 21.7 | 21.5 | 21.6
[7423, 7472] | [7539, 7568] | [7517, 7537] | 0.1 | 21.8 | 21.5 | 21.6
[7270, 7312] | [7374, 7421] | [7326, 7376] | -0.4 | 22.3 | 21.6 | 21.9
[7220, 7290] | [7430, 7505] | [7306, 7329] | 0.1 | 22.5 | 21.7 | 22.3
